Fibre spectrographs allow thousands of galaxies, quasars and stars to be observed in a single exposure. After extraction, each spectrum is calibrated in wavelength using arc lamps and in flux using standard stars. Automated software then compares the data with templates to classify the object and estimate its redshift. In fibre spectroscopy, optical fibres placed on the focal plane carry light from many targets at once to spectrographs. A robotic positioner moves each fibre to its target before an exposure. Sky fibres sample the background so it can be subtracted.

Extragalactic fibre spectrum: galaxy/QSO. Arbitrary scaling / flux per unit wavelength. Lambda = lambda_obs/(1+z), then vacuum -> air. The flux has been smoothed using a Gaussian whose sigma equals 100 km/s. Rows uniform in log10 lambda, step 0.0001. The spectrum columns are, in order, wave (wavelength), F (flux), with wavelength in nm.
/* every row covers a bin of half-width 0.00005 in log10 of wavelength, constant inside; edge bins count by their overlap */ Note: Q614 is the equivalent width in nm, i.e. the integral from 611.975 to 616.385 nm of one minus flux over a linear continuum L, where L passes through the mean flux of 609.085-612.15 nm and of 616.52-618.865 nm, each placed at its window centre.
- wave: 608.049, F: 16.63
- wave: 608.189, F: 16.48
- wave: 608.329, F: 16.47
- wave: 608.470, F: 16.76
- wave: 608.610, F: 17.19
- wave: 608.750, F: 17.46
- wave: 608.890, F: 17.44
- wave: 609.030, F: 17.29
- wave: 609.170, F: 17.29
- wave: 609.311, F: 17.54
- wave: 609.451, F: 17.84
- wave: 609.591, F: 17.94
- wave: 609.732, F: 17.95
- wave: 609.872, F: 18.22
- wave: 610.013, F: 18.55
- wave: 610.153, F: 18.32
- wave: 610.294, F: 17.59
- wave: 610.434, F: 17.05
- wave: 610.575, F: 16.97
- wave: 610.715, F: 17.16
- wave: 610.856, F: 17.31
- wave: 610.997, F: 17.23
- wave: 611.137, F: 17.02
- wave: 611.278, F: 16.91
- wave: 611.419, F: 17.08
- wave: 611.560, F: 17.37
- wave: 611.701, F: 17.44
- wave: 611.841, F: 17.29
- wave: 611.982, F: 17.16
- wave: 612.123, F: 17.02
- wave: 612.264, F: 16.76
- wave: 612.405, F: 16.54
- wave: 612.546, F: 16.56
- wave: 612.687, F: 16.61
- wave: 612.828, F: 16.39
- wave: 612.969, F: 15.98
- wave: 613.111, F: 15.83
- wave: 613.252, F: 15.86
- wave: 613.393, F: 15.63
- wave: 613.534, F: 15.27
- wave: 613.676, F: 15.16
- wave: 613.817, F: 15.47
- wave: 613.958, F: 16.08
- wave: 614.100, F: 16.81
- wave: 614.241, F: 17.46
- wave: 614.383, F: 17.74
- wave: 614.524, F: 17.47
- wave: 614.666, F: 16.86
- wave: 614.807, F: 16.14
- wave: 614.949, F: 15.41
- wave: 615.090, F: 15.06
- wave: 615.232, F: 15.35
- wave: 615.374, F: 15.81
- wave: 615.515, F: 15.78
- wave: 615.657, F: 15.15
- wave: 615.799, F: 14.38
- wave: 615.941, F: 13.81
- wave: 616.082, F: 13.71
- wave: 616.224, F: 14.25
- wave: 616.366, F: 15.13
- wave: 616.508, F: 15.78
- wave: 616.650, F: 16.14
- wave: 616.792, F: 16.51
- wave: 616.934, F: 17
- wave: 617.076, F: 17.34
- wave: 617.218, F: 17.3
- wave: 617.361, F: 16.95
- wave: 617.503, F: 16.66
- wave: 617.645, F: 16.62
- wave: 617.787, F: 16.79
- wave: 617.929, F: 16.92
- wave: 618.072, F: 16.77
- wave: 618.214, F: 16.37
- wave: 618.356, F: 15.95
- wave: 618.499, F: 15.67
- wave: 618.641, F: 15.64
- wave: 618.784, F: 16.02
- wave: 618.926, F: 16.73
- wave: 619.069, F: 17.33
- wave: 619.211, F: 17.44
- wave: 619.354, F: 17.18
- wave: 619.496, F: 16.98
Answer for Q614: 0.289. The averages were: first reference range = 17.5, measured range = 15.9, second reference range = 16.5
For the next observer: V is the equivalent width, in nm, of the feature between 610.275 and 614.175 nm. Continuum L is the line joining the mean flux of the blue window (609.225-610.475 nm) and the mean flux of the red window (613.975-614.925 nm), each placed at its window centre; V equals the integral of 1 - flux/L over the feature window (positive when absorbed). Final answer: 0.18 nm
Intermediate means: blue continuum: 17.9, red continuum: 16.9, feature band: 16.6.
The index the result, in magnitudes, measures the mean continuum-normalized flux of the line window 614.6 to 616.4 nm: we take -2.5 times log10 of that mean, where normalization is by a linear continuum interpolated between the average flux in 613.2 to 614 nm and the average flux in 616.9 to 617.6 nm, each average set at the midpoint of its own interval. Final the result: 0.08 mag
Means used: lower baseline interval 15.6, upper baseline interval 17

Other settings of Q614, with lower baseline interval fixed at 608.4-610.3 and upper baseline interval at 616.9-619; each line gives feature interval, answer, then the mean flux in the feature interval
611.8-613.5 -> 0.08 nm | 16.4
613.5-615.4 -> 0.09 nm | 16.2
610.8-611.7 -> 0.01 nm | 17.2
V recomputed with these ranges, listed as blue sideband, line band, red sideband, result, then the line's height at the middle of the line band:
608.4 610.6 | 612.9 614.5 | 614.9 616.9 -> -0.014 nm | 16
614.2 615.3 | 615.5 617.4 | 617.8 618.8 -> 0.080 nm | 16.3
